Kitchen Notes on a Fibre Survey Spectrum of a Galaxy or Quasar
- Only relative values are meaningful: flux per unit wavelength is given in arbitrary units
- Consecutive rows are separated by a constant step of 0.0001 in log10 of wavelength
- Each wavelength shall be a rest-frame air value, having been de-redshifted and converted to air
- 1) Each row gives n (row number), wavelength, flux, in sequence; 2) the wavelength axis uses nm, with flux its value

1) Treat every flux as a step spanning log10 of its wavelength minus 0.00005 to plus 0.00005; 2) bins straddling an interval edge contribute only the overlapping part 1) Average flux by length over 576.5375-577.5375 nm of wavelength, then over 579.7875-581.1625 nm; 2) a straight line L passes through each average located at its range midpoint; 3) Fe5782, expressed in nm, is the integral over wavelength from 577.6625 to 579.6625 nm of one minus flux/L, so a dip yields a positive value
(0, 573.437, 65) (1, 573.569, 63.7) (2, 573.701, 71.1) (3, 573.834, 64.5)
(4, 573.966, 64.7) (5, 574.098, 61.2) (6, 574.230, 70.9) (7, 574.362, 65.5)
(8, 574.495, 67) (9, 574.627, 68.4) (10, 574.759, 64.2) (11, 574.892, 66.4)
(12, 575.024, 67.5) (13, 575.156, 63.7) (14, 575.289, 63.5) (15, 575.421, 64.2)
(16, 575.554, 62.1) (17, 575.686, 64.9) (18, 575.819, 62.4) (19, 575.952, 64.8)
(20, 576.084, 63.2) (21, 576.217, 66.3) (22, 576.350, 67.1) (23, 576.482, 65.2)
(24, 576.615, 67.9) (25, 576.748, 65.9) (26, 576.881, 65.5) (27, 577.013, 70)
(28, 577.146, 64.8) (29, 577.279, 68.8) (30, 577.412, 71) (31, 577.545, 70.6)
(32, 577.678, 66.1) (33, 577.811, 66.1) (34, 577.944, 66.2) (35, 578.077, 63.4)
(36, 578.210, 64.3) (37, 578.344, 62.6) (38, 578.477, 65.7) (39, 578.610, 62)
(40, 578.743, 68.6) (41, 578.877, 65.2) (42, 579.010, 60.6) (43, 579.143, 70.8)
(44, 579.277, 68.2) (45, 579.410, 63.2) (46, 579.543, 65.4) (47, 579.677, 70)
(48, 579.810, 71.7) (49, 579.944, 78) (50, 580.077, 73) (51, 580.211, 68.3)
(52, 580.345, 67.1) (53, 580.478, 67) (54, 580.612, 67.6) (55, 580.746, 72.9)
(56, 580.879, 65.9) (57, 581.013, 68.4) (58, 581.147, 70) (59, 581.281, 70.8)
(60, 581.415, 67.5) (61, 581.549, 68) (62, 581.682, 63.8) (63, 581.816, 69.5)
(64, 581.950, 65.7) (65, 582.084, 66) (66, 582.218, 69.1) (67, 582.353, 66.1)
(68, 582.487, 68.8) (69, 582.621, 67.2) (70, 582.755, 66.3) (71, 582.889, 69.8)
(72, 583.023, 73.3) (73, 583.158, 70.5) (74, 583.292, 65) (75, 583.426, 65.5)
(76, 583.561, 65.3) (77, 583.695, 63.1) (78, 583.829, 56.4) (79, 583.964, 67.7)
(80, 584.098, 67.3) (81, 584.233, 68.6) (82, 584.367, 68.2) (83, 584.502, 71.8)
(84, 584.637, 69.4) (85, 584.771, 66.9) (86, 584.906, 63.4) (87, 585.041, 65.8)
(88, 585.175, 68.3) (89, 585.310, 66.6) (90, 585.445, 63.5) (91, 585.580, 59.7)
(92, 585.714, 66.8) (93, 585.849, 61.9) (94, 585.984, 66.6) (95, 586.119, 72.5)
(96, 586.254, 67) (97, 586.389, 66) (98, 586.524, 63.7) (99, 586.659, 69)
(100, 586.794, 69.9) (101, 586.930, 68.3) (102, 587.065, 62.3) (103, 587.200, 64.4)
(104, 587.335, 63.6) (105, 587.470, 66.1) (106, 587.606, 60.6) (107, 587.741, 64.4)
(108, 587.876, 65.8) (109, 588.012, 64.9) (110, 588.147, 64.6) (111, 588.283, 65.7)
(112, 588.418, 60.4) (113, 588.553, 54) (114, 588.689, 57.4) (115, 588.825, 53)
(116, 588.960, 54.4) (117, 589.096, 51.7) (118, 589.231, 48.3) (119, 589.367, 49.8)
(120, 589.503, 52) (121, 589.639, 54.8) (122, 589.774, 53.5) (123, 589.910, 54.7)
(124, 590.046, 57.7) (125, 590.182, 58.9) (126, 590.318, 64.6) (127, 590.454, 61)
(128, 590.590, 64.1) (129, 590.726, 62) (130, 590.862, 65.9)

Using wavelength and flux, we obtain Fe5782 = 0.10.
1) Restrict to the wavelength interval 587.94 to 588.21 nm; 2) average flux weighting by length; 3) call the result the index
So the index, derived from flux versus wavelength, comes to 64.7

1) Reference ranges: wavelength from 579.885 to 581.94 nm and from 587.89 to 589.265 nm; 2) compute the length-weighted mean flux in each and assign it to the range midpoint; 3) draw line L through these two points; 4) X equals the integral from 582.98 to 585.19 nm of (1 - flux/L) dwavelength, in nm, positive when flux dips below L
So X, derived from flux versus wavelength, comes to -0.08 nm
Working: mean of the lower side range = 69.1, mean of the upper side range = 58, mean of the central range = 66.7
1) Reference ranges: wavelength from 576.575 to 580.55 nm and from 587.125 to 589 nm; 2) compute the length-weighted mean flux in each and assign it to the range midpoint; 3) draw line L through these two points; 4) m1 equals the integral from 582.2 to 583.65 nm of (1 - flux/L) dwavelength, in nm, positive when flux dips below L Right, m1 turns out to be -0.07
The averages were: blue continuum 67.3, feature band 67.8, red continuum 61.5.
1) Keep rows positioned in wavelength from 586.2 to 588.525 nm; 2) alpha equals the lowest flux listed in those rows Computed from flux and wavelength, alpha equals 60.4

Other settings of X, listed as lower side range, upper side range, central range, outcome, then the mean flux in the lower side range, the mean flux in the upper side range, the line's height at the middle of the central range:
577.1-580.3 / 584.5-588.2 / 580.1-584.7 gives -0.076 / 67.3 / 65.8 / 66.5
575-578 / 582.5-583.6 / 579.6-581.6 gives -0.075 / 66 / 68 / 67.2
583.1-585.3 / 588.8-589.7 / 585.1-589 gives -0.381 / 66.4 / 51.9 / 58.3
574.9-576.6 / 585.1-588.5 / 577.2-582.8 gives -0.225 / 64.8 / 65.3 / 65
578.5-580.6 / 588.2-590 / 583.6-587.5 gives -0.423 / 67.9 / 54.7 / 59.6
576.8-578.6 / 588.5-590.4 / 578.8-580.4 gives -0.099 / 66.4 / 54.7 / 64.5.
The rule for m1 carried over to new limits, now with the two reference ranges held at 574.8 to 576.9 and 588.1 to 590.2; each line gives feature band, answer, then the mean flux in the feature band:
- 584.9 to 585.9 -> -0.11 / 64.6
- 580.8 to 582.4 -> -0.18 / 67.6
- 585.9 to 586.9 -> -0.18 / 67.7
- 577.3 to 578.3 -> -0.05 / 66.8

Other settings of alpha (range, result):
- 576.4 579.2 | 60.6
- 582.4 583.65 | 65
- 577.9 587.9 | 56.4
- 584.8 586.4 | 59.7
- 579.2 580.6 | 63.2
